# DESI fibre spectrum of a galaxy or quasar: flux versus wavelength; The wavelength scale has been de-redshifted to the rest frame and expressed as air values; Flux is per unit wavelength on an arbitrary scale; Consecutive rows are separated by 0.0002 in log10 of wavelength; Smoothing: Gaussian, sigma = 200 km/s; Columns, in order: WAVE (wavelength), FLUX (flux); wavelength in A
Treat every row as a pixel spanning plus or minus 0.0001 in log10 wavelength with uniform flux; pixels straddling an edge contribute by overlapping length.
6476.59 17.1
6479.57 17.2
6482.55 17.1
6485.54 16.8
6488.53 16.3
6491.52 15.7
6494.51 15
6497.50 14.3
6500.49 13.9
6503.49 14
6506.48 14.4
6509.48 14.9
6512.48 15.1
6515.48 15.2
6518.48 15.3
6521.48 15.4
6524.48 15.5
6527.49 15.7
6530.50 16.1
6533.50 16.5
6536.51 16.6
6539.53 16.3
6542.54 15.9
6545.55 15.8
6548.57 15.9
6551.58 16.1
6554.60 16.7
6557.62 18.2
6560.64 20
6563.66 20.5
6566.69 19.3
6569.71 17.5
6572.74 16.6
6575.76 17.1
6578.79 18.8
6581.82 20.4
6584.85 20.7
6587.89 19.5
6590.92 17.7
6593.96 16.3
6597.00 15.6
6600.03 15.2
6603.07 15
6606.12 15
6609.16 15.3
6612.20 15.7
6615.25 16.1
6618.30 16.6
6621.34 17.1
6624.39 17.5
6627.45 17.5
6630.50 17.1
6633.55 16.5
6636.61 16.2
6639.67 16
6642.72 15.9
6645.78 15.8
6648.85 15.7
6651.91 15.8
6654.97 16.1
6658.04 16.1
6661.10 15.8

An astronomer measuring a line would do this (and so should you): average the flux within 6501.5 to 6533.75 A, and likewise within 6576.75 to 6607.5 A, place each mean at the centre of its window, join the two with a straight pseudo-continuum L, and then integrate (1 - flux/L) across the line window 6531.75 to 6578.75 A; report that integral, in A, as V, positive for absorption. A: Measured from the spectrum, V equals -2.80 A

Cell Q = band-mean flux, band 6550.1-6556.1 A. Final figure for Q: 16.4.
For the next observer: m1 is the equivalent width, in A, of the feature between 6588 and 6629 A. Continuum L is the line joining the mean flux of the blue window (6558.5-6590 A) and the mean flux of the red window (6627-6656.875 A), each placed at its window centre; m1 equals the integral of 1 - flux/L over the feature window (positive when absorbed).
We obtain 2.9 A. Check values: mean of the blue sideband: 19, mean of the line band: 16.3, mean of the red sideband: 16.2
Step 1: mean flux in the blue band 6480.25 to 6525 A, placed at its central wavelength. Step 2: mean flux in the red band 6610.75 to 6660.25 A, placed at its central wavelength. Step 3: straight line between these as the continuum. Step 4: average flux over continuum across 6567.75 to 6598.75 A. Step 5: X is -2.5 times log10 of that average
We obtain -0.13 mag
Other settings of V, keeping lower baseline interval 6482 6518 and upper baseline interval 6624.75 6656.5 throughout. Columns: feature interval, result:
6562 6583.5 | -3.9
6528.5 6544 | -0.8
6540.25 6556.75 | -0.6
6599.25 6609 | 0.6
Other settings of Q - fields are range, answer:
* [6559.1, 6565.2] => 20.2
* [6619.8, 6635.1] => 17.1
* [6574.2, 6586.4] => 19.2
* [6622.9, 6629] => 17.5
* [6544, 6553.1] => 15.9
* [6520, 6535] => 15.8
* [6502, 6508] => 14.2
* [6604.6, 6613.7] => 15.3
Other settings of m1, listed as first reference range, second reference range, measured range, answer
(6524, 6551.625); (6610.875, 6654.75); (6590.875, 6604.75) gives 0.4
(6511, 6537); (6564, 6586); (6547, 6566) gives -0.4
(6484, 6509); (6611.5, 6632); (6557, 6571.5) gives -2.8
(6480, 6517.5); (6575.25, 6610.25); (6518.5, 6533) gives 0.1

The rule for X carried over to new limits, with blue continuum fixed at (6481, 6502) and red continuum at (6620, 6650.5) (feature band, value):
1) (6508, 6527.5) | 0.034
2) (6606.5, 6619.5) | 0.037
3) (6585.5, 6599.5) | -0.071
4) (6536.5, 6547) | -0.012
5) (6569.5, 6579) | -0.078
